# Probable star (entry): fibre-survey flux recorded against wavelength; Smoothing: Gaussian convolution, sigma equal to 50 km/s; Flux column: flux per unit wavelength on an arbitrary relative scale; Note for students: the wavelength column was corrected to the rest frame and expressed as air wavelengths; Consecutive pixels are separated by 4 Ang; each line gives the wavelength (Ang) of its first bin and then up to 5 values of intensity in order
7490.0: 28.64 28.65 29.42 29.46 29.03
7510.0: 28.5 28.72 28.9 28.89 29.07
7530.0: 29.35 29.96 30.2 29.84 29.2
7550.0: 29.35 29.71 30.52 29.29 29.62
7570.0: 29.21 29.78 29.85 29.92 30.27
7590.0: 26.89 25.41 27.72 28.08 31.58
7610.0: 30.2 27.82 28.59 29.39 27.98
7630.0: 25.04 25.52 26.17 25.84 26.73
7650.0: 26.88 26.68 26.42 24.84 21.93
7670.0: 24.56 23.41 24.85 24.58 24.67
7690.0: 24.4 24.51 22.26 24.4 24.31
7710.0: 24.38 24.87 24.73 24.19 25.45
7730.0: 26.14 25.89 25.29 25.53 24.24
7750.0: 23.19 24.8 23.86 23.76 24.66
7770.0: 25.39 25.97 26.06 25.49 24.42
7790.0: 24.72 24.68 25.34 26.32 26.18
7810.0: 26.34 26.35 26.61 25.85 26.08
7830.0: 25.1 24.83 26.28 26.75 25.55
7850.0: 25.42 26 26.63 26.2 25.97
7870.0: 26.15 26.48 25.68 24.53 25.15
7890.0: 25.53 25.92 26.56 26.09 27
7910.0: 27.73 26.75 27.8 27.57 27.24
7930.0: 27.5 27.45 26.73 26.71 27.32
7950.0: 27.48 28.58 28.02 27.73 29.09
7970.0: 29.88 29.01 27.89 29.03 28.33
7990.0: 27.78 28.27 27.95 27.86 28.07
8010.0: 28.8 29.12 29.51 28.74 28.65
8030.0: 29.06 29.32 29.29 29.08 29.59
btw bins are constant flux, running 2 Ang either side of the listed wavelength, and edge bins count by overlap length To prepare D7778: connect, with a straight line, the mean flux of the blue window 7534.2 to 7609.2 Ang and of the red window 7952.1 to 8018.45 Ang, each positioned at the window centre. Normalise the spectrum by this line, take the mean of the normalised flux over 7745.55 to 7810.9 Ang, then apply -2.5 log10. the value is 0.156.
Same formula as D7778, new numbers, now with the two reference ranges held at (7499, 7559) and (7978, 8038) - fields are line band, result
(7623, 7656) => 0.107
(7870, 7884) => 0.126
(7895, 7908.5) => 0.087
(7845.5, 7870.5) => 0.112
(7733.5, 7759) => 0.177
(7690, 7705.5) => 0.215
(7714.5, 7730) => 0.164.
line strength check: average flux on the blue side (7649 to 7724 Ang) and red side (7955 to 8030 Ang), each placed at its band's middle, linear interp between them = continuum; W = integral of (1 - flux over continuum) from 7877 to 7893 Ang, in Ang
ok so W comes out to 1.1 Ang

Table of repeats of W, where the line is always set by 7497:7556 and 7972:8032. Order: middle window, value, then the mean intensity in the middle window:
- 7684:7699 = 2.56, 24.1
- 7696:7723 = 4.51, 24.2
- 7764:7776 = 1.48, 25.3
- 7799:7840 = 4.06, 26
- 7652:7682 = 4.55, 24.7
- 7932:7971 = 1.05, 27.8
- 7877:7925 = 3.86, 26.4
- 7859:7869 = 0.91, 26.1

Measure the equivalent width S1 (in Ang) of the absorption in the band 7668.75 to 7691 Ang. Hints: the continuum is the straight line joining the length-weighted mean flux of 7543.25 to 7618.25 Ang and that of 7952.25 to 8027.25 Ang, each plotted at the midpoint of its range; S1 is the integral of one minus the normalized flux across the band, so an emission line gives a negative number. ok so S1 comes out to 3.51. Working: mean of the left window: 29.1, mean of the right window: 28.5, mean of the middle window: 24.4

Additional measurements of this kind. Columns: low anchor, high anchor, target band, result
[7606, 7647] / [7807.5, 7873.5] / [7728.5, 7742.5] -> 0.6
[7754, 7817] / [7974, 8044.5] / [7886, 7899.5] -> 0.5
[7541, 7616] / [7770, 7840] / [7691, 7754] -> 5.4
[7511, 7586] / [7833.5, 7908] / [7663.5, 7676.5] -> 2.2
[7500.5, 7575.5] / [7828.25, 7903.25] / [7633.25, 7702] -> 7.5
